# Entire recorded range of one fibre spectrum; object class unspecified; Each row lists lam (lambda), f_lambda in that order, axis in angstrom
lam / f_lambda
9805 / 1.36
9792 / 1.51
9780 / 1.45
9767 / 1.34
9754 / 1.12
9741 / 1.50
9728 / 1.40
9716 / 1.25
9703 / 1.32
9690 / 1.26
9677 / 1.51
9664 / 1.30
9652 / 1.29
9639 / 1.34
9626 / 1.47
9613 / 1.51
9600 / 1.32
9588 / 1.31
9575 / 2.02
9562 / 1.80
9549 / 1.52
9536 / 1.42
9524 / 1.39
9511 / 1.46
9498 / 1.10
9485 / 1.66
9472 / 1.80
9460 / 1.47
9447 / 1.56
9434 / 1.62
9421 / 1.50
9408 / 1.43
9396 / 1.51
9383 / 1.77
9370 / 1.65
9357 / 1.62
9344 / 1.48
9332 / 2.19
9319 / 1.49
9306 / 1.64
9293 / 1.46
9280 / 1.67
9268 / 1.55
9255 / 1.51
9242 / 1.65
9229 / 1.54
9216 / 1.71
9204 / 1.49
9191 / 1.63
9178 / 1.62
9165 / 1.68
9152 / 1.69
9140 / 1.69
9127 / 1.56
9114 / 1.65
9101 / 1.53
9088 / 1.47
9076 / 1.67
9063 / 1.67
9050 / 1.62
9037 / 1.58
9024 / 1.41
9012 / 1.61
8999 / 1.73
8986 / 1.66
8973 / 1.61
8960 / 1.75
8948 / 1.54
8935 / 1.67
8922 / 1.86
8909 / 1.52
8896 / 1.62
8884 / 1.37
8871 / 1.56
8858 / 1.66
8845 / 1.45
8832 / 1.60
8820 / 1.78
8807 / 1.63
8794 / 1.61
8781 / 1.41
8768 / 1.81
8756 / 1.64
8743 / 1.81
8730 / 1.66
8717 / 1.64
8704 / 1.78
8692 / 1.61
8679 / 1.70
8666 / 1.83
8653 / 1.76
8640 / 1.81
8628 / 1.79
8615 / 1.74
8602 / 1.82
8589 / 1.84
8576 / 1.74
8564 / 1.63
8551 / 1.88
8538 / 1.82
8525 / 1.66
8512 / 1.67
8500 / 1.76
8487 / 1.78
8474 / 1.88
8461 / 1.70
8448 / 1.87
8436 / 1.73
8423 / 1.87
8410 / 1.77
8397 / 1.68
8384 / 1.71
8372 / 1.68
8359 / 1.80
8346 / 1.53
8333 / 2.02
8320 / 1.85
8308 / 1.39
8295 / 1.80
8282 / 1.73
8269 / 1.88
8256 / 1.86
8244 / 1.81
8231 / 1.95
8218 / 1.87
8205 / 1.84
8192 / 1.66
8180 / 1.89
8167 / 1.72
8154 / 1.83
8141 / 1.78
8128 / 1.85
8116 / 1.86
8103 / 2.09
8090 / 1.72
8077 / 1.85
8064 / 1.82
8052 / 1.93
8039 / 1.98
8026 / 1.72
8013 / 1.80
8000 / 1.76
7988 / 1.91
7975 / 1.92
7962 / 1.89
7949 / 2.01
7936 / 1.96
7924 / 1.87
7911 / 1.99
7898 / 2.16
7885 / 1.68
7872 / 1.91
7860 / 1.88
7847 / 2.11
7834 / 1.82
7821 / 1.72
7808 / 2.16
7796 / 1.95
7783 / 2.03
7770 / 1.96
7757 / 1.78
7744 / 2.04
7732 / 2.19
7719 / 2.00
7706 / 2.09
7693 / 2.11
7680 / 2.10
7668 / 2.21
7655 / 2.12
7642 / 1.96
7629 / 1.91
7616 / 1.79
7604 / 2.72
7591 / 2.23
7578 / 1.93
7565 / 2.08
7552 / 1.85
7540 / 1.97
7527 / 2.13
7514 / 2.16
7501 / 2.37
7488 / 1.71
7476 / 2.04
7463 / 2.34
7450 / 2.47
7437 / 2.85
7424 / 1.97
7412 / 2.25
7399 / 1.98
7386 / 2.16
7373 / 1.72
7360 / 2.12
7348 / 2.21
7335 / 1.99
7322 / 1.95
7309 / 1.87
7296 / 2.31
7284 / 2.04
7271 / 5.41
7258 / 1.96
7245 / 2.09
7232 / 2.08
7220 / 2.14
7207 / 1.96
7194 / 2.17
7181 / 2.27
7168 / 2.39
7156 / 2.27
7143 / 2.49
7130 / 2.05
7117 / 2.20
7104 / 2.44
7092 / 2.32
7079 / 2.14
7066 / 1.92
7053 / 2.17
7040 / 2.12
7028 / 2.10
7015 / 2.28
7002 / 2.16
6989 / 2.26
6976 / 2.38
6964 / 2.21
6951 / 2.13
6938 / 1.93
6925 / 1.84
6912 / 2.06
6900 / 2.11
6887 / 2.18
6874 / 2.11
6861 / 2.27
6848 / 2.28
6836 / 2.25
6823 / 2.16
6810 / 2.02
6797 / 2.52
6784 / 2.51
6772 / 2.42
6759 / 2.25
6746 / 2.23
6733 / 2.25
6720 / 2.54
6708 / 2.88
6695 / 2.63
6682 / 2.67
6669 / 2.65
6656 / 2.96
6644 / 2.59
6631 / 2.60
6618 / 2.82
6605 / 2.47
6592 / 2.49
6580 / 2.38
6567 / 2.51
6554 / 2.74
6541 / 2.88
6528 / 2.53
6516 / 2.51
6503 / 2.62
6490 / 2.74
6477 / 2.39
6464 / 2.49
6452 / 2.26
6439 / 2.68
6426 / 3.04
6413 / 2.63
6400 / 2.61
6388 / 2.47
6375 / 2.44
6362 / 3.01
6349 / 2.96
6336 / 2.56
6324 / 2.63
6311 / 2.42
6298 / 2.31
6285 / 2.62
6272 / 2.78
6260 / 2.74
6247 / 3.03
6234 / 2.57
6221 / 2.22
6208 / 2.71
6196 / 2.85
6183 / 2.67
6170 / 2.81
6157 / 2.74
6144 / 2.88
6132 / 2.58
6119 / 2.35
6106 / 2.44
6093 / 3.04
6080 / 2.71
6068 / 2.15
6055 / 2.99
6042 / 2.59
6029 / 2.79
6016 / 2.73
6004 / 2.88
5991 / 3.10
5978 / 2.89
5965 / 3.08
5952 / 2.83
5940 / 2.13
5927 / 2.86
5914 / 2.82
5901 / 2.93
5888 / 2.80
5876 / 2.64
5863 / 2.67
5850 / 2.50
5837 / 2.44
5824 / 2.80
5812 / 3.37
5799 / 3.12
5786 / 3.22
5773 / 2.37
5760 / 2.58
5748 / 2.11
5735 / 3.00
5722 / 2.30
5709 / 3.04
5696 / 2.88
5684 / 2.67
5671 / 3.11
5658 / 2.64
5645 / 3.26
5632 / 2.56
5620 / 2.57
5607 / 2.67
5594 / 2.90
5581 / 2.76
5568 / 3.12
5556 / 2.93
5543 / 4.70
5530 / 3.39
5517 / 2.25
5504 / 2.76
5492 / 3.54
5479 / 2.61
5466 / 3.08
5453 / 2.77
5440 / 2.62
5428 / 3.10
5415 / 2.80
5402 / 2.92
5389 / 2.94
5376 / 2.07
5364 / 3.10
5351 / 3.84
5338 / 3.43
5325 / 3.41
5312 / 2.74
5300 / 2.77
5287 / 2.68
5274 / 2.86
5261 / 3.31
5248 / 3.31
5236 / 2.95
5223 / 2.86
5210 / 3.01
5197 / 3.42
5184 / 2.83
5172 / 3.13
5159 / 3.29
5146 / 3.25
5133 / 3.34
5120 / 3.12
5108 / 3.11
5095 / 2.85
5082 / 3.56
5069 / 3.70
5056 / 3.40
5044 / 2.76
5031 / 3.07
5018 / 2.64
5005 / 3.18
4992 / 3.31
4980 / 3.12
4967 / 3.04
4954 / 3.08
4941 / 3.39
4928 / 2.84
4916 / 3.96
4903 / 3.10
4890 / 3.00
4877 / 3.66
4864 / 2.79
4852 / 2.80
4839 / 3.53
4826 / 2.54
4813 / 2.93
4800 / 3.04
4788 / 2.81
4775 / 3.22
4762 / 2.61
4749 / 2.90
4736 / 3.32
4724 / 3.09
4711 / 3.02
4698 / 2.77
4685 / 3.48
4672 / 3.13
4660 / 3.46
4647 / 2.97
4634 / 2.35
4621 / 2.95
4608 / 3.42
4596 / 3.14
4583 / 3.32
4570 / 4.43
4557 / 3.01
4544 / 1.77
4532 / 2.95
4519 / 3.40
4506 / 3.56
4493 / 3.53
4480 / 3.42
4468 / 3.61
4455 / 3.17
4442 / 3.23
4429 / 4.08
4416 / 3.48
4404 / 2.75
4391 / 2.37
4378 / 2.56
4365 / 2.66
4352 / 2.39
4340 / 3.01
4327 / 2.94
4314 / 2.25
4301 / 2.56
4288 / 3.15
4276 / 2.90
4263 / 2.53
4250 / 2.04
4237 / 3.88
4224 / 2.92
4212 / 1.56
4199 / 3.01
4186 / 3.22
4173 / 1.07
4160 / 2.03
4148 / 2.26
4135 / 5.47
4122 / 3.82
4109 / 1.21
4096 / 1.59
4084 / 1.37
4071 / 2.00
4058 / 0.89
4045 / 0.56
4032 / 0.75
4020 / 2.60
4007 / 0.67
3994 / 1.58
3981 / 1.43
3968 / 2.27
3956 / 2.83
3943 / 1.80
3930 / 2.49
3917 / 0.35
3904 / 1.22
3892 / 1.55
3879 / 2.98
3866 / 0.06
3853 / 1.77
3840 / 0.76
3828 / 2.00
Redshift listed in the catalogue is 0.108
